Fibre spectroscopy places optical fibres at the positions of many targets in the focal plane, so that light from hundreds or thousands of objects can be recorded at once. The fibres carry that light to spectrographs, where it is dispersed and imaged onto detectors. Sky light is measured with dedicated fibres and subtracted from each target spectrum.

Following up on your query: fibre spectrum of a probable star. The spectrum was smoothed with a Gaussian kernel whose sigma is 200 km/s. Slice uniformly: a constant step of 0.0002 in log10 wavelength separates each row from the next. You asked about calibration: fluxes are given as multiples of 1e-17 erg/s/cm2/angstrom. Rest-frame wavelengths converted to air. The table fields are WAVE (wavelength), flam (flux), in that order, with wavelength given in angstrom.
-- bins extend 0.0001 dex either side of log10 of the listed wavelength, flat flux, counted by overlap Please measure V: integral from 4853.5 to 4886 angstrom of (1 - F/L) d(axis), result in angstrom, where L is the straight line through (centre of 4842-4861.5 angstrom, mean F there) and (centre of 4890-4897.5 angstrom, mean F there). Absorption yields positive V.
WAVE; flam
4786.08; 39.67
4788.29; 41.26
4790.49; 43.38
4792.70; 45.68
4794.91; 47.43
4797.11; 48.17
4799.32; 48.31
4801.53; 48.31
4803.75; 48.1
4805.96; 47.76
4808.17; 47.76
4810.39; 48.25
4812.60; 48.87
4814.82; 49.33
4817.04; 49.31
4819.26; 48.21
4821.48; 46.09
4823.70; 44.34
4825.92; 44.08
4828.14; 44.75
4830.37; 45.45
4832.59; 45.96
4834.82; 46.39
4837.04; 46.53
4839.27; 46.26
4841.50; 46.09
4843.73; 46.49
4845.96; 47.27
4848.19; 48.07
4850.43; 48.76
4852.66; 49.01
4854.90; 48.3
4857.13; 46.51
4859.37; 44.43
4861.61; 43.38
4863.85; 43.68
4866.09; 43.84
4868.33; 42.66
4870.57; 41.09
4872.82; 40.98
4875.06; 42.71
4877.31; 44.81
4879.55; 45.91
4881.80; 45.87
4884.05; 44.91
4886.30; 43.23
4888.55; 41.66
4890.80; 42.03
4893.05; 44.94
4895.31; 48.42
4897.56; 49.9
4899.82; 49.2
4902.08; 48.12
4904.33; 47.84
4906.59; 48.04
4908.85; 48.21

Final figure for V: 1.7 angstrom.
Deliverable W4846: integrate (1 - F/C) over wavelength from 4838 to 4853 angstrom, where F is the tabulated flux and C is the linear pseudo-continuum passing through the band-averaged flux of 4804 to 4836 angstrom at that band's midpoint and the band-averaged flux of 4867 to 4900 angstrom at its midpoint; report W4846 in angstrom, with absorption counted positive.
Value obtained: -0.5 angstrom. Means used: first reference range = 46.9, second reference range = 44.4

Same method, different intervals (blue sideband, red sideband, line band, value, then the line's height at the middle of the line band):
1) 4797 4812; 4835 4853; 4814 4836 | 0.6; 47.6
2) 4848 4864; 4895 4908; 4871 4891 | 1.7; 47.7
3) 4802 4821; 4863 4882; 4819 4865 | -0.3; 45.9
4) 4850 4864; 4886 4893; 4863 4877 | 0.7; 44.9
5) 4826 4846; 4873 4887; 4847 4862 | -0.6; 45.3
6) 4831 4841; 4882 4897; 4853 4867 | 0.1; 45.5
